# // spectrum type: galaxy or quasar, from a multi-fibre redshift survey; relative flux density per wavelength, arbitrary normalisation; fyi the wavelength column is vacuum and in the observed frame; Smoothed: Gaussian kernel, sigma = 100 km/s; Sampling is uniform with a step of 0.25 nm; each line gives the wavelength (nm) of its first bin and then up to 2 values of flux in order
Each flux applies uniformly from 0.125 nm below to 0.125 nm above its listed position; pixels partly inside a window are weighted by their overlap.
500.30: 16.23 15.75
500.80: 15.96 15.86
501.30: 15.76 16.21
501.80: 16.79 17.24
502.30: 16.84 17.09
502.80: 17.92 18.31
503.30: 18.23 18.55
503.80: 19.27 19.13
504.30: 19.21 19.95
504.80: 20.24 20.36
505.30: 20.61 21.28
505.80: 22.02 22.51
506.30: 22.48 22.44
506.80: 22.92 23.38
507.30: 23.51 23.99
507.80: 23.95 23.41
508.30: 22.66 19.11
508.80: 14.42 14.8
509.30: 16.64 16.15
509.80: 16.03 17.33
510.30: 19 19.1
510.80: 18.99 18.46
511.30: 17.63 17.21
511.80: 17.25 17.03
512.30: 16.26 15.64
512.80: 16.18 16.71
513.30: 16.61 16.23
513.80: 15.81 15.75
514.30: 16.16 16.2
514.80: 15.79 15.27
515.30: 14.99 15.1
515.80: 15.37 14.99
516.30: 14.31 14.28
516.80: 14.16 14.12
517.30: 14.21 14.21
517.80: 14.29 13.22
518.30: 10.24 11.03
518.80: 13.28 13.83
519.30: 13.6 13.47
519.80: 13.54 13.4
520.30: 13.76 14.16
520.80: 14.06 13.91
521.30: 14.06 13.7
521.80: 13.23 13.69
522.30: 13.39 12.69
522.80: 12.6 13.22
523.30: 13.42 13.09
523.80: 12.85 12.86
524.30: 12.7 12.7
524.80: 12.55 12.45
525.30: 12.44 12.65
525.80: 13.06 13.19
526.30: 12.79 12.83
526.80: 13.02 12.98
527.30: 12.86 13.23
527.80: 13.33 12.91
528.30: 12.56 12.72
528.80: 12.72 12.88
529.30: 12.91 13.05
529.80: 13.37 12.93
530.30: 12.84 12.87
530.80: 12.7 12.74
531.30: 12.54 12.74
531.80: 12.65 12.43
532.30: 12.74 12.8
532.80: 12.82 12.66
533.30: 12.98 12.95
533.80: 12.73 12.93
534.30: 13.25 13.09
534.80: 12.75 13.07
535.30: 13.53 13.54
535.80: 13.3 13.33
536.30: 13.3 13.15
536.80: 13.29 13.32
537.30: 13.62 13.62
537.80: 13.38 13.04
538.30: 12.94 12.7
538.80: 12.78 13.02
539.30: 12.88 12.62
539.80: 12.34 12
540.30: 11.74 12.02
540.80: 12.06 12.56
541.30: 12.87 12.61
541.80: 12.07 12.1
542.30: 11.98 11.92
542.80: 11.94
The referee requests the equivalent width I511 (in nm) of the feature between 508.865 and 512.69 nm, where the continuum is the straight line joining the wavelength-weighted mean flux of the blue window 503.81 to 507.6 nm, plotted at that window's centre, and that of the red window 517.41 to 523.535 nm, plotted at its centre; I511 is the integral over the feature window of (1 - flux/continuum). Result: 0.32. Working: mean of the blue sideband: 21.5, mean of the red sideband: 13.3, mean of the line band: 17.1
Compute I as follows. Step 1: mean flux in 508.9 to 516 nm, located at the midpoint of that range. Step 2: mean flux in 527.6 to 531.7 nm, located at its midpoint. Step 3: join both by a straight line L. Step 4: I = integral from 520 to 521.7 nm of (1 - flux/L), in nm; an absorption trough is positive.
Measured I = 0.10 nm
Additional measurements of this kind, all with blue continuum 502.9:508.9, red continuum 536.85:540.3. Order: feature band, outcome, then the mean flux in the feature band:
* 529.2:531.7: 0.34 nm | 12.9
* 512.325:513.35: 0.16 nm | 16.3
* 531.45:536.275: 0.37 nm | 13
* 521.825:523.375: 0.34 nm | 13.2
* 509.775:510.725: 0.08 nm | 18.1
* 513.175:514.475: 0.20 nm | 16.1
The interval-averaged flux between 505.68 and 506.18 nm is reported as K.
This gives 22.3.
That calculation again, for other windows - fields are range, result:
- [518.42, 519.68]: 13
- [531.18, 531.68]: 12.6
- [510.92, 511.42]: 18.1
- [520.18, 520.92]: 14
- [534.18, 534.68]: 13.2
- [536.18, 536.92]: 13.2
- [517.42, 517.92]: 14.2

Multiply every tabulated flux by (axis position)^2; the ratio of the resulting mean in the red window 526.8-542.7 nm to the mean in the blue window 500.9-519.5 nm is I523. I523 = 0.81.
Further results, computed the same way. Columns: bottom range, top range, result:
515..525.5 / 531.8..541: 1.02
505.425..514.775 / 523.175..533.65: 0.74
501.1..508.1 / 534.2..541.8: 0.73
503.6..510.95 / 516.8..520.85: 0.70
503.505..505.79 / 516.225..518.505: 0.71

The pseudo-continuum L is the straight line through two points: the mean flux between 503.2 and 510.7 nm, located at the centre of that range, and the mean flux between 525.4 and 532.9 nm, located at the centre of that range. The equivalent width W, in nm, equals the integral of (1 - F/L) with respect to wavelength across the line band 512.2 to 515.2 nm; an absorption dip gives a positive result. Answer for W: 0.31 nm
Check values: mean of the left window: 20.1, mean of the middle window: 16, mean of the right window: 12.9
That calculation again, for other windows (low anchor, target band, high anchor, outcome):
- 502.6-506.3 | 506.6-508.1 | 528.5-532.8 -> -0.35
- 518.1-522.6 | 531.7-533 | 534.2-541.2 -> 0.04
